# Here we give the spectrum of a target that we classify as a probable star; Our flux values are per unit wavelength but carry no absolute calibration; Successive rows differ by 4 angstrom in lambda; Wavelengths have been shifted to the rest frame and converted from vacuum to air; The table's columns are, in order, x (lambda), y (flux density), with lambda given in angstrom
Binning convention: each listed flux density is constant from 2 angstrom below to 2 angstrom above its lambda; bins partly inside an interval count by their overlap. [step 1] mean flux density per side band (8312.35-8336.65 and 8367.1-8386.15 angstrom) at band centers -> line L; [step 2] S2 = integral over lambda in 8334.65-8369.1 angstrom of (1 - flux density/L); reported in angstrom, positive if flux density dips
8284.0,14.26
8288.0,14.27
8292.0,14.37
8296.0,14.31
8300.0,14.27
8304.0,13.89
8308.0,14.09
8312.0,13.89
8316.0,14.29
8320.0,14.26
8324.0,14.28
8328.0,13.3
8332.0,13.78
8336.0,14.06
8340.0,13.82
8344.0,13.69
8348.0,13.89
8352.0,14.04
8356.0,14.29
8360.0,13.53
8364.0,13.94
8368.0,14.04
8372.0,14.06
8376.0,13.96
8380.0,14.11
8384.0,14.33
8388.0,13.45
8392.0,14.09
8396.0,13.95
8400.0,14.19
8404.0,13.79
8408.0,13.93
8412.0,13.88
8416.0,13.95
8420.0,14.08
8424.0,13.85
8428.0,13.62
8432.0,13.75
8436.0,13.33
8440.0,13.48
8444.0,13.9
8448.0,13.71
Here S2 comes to 0.3 angstrom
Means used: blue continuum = 14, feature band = 13.9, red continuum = 14.1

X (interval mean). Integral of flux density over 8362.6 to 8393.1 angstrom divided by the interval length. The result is 14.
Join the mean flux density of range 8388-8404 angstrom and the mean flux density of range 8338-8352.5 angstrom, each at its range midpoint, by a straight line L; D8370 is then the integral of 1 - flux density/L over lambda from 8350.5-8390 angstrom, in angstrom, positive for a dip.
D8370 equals -0.2 angstrom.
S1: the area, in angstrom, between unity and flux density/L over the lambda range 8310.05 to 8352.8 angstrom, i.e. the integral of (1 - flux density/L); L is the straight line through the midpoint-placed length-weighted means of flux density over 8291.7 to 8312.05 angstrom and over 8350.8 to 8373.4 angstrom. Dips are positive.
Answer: 0.39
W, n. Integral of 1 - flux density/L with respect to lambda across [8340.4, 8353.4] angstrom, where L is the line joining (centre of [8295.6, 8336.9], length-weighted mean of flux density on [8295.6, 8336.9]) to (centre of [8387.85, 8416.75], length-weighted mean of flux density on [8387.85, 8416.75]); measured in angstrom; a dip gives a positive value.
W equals 0.1 angstrom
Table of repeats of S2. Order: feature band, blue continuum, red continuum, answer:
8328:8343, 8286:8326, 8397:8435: 0.33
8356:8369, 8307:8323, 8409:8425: 0.15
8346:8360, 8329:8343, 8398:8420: -0.14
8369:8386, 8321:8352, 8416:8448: -0.38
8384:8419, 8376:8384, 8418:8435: 0.10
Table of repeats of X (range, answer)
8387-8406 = 13.9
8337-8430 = 13.9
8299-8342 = 14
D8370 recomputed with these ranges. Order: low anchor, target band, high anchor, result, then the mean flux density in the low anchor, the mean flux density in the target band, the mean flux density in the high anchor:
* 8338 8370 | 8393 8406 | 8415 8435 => -0.13 angstrom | 13.9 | 14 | 13.8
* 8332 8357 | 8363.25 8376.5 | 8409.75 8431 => -0.09 angstrom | 13.9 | 14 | 13.9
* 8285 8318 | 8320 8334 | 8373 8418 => 0.26 angstrom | 14.2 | 13.9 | 14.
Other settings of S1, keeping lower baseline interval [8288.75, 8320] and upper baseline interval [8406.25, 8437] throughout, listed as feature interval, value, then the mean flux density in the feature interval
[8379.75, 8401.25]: -0.2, 14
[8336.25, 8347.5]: 0.2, 13.8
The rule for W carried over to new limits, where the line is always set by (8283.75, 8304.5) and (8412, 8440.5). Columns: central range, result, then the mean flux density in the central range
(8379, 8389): -0.1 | 14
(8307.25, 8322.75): 0.0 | 14.1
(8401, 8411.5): -0.1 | 13.9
